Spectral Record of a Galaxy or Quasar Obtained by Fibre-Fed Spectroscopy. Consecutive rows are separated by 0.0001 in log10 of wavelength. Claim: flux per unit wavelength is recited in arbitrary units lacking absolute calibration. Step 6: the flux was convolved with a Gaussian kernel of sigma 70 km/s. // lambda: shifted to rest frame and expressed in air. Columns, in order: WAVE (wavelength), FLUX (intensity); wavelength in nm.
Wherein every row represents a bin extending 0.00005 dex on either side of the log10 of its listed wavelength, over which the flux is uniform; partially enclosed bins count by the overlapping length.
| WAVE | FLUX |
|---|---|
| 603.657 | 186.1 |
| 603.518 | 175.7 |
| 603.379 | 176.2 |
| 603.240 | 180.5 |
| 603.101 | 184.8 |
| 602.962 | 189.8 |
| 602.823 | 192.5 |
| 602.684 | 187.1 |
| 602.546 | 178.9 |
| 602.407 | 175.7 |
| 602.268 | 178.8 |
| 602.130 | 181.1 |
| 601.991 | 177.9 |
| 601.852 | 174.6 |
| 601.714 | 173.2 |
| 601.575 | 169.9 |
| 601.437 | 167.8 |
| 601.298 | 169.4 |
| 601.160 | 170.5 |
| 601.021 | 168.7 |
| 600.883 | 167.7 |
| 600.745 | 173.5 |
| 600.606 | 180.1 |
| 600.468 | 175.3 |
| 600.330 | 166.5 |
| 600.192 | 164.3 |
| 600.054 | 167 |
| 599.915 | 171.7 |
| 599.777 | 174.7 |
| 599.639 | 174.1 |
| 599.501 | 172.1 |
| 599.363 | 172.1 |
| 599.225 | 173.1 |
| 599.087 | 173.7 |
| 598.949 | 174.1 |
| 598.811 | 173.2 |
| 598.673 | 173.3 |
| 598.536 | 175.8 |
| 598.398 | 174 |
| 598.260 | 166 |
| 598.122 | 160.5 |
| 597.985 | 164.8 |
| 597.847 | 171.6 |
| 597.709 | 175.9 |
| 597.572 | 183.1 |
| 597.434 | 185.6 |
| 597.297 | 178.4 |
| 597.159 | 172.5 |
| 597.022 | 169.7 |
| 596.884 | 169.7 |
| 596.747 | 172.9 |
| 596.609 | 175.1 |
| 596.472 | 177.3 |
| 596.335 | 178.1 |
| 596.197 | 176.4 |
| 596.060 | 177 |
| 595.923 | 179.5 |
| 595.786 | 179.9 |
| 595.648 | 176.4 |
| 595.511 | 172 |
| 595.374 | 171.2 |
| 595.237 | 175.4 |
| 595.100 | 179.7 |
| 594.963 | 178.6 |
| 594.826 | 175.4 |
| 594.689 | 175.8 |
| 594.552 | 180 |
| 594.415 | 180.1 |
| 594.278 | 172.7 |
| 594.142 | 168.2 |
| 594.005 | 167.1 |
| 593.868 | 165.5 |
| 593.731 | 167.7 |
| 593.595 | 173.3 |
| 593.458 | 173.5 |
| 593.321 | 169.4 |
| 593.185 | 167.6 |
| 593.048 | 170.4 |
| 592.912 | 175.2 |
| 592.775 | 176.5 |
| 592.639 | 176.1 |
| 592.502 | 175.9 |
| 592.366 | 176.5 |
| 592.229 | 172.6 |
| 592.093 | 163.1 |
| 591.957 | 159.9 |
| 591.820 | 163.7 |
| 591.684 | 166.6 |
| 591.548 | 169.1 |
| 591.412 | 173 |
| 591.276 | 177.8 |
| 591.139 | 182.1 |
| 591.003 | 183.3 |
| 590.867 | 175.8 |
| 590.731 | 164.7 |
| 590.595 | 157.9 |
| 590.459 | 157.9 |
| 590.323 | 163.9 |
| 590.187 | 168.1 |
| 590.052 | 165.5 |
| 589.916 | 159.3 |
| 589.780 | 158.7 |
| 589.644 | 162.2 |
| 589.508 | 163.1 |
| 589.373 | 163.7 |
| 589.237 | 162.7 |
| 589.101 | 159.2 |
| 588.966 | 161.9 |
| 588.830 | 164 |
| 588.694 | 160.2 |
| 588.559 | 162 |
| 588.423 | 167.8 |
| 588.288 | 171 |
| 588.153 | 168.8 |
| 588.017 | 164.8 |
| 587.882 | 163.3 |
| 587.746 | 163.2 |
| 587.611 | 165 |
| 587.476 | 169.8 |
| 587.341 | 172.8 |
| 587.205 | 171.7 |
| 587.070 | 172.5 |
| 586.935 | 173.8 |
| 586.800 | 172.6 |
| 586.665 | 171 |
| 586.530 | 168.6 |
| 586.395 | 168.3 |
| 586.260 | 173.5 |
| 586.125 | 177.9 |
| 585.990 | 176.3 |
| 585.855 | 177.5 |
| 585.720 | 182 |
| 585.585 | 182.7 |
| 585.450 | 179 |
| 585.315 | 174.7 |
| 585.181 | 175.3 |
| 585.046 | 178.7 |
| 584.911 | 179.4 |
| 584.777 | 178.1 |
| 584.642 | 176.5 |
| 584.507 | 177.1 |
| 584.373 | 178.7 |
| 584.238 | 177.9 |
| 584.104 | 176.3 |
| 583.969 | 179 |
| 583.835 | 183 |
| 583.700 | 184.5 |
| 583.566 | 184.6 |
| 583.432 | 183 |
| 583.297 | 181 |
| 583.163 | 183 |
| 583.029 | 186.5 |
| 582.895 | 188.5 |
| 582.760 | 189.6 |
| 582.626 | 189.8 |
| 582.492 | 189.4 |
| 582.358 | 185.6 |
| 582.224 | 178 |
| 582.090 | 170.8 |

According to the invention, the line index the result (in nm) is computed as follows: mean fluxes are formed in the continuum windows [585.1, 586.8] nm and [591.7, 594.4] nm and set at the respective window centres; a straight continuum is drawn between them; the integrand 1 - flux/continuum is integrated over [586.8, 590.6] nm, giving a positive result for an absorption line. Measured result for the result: 0.18 nm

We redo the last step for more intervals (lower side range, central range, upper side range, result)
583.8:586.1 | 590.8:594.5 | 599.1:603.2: 0.10 nm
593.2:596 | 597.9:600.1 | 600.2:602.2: 0.02 nm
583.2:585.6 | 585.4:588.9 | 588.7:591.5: 0.05 nm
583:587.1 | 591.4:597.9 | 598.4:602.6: 0.04 nm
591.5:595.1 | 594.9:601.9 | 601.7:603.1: 0.15 nm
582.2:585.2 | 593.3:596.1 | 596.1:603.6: 0.04 nm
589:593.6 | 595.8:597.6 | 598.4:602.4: -0.06 nm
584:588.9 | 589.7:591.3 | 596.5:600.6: 0.05 nm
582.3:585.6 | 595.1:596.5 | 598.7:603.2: 0.00 nm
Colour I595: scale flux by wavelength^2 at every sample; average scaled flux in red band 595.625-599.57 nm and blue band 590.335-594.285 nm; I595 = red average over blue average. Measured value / 1.04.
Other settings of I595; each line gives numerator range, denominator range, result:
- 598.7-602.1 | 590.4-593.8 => 1.04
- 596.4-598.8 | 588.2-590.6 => 1.09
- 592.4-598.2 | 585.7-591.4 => 1.06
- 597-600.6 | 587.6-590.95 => 1.09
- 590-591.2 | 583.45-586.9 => 0.97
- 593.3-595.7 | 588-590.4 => 1.08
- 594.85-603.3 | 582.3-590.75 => 1.06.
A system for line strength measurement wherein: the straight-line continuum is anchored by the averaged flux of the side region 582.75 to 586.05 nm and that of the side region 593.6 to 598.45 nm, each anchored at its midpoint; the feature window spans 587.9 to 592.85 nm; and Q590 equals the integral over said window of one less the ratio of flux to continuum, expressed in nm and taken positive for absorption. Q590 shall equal 0.28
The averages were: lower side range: 180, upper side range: 174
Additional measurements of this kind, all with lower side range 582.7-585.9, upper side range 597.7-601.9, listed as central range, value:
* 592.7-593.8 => 0.02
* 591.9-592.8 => 0.02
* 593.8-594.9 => 0.01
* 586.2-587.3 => 0.05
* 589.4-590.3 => 0.07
